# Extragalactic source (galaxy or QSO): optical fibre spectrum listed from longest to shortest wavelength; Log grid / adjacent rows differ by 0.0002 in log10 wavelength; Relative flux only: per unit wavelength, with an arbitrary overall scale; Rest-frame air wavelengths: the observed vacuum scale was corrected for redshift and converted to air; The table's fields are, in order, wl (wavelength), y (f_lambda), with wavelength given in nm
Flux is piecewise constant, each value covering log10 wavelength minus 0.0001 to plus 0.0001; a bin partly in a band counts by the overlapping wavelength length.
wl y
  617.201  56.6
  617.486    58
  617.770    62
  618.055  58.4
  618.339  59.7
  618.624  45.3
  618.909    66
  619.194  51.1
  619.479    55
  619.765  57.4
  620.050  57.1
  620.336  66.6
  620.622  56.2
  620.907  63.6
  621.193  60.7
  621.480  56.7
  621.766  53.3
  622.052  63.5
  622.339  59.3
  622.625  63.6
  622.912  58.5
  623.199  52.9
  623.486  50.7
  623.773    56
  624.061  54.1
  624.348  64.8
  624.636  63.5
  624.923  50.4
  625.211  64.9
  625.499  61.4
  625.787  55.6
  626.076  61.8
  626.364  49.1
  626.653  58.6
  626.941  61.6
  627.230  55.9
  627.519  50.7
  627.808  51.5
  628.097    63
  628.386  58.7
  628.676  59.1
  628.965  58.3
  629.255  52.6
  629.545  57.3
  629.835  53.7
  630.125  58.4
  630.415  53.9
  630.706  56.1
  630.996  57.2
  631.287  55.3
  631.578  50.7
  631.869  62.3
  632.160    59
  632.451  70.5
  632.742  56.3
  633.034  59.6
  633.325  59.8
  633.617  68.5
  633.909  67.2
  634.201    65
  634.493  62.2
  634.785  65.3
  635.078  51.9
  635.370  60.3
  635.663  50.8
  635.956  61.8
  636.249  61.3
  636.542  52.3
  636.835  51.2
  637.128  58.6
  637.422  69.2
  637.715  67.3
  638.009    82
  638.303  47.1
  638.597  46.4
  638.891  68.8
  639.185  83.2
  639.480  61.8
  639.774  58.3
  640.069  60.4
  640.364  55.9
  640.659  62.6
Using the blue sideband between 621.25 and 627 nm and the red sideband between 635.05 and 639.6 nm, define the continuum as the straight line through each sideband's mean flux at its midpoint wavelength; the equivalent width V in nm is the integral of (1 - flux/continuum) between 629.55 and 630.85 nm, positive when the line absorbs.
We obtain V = 0.08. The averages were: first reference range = 58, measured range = 55.7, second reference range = 61.1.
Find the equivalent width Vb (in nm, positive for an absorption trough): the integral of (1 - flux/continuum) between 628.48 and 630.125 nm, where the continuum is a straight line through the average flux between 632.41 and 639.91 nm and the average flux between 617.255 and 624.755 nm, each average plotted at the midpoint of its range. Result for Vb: 0.099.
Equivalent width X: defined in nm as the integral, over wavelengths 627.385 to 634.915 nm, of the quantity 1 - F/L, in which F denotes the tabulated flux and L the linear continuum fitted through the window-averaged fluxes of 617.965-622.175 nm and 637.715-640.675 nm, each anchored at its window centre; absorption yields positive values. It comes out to 0.237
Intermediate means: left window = 58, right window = 62.9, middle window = 58.9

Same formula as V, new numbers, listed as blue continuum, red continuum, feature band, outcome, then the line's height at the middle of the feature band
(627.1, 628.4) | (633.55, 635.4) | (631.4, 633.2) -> 0.026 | 60.5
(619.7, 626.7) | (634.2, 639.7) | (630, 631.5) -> 0.102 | 60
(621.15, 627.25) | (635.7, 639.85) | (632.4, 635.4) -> -0.073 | 60.8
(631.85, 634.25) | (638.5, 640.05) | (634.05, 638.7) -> 0.285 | 63.6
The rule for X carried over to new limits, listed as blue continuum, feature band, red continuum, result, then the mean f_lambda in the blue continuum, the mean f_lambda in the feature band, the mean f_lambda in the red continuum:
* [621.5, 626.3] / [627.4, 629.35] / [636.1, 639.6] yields 0.10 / 58.2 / 56.4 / 62.4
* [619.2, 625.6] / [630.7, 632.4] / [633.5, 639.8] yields 0.09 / 58.5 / 57.6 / 61.9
